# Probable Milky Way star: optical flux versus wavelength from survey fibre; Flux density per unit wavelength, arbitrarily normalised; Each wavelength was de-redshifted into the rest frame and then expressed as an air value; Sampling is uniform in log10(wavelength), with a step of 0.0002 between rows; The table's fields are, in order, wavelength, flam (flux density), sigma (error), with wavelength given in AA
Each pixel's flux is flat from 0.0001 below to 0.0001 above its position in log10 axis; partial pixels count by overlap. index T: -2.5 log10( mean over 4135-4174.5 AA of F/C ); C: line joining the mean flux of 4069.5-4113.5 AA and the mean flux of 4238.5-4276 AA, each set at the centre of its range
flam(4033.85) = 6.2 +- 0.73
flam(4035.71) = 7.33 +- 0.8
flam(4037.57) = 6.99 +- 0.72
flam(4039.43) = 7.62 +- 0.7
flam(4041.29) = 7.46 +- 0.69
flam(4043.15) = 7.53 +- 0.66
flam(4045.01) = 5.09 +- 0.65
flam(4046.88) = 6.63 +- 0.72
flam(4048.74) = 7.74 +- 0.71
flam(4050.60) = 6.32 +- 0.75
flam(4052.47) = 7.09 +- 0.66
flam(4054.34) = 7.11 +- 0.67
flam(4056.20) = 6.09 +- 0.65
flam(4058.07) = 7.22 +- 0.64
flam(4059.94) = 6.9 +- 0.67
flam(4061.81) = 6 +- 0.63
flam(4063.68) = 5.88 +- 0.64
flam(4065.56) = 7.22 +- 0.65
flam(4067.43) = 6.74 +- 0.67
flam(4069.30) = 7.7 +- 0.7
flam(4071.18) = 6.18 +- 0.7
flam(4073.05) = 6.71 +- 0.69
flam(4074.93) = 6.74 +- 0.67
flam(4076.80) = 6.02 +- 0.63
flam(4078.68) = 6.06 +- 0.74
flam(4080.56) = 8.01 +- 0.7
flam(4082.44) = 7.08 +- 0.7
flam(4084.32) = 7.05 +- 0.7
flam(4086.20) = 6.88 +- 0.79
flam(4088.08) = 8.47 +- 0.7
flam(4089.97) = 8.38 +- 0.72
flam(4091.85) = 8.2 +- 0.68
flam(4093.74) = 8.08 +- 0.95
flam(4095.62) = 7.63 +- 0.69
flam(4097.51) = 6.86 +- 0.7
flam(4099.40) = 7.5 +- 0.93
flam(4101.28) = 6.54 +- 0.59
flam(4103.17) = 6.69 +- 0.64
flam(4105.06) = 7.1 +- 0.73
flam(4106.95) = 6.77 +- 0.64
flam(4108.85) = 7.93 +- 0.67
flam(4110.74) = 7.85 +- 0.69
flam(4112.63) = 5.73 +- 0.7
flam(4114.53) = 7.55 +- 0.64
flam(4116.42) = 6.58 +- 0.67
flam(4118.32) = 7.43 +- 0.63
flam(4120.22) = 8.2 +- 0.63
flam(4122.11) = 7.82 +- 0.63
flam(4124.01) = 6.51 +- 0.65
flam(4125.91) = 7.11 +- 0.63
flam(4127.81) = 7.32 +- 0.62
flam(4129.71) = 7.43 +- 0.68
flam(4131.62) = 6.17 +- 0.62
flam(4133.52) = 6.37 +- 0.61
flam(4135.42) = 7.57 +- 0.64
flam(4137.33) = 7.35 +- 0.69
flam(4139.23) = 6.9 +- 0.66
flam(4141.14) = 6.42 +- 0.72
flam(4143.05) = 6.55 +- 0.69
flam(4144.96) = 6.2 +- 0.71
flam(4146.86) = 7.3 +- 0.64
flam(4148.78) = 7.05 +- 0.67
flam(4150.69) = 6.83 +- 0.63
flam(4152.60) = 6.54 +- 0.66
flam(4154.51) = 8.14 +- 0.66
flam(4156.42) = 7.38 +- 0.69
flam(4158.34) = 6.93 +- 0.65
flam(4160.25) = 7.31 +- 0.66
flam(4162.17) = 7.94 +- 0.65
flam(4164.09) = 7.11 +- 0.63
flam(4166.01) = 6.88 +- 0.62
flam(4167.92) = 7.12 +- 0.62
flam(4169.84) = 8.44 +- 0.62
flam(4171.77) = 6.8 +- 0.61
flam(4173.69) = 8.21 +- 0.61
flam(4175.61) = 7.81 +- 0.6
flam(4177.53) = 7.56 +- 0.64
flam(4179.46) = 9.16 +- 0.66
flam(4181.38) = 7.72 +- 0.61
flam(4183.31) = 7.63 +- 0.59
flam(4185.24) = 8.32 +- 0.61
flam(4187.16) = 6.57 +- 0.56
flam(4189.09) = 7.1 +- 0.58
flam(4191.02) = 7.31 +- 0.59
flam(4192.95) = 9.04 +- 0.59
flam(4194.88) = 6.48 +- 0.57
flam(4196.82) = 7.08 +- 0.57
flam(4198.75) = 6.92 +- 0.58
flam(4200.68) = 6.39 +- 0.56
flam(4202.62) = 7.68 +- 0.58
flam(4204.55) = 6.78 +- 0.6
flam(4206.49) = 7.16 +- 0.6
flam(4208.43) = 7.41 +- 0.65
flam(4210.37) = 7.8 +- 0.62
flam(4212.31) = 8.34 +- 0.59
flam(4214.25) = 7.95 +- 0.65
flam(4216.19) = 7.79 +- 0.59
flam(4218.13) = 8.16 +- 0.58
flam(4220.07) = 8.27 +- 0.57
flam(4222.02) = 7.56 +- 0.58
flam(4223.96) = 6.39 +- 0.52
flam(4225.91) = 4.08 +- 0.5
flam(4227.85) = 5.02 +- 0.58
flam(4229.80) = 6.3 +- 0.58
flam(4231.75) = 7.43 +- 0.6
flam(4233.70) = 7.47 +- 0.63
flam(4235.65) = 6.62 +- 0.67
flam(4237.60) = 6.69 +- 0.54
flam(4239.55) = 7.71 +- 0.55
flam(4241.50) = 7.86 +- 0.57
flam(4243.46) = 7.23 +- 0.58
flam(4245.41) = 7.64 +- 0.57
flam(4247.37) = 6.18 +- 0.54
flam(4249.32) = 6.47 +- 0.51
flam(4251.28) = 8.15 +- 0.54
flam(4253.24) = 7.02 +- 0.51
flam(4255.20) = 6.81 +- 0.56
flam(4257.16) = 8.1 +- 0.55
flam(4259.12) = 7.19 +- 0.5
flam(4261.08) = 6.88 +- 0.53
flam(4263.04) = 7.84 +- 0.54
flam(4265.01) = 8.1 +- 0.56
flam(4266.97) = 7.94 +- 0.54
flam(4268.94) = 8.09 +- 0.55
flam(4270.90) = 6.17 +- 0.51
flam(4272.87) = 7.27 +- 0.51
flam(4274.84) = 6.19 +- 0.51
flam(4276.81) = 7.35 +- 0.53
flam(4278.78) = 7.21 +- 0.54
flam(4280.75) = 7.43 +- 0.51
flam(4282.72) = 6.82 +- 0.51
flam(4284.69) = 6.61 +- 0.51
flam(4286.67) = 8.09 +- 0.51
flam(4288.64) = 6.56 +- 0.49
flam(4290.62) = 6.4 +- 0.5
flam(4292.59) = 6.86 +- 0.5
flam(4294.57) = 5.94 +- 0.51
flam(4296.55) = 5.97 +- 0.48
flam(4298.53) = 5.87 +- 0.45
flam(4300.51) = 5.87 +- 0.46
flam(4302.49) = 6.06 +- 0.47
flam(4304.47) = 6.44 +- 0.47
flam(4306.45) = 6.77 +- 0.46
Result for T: 0.01 mag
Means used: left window 7.16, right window 7.31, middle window 7.18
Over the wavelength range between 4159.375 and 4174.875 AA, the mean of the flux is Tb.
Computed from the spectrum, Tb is 7.48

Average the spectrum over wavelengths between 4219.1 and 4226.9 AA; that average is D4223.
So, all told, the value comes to 6.57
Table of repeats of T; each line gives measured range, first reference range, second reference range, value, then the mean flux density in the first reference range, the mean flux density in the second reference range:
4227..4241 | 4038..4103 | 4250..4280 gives 0.076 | 7.02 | 7.34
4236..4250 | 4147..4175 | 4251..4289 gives 0.029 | 7.34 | 7.29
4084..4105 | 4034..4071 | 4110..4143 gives -0.077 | 6.85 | 7.06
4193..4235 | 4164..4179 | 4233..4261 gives 0.039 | 7.57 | 7.21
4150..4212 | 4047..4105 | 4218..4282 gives -0.054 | 7.03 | 7.1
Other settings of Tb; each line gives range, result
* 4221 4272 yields 7.04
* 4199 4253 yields 7.13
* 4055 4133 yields 7.08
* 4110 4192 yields 7.26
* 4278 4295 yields 6.91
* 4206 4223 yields 7.84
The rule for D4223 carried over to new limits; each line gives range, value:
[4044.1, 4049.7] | 6.49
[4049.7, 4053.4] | 6.7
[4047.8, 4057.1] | 6.88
